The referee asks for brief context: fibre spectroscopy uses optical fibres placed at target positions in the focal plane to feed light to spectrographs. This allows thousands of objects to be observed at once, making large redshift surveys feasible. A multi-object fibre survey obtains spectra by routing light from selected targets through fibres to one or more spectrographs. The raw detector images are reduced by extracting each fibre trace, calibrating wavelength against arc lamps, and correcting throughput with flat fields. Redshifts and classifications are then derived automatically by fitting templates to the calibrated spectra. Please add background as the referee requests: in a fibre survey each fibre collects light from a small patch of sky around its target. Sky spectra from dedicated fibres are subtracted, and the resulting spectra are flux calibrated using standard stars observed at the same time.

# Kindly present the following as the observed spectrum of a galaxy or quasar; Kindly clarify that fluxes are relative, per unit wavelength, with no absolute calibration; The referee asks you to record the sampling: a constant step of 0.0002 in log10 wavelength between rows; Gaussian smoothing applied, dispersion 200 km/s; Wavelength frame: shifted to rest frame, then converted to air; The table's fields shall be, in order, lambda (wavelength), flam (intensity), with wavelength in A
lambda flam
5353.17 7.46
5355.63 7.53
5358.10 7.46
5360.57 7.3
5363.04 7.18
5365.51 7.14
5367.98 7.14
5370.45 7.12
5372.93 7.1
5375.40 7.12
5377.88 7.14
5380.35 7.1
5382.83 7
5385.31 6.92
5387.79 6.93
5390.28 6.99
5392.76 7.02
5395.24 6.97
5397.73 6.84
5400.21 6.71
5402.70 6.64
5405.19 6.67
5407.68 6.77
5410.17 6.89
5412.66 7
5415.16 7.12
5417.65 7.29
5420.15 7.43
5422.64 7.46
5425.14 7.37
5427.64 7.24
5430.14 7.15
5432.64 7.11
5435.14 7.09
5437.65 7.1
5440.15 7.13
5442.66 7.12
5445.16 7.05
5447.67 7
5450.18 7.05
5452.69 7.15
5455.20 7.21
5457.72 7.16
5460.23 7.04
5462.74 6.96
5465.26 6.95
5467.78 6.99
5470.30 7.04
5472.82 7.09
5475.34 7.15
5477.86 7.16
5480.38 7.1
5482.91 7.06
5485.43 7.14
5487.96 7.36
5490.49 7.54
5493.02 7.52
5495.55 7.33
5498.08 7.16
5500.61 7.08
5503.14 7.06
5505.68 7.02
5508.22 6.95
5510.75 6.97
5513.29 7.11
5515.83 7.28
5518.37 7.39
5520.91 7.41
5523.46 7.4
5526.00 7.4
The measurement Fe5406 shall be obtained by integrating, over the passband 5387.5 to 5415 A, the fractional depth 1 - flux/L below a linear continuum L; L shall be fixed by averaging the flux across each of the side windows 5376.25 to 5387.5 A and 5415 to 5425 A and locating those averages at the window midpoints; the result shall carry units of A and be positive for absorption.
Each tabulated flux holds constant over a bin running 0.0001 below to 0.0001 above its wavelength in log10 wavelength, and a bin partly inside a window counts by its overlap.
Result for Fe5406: 1.3 A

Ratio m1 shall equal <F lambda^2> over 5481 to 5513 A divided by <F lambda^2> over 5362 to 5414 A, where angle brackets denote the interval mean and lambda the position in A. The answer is 1.1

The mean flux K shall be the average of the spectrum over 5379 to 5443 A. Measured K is 7.04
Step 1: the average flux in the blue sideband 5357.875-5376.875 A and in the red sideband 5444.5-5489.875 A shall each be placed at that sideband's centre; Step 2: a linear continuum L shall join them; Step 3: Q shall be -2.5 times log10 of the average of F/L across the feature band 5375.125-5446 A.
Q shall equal 0.015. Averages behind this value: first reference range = 7.18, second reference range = 7.1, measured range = 7.05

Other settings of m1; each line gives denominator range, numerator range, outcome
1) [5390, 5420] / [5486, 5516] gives 1.08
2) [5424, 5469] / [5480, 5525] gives 1.04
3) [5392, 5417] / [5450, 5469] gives 1.05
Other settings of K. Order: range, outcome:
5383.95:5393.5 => 6.96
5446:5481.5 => 7.07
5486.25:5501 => 7.34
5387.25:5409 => 6.83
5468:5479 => 7.1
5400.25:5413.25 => 6.78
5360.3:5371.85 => 7.16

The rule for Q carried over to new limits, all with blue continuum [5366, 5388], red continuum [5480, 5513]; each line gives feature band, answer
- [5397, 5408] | 0.06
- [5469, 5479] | 0.01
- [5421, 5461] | 0.00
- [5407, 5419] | 0.01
